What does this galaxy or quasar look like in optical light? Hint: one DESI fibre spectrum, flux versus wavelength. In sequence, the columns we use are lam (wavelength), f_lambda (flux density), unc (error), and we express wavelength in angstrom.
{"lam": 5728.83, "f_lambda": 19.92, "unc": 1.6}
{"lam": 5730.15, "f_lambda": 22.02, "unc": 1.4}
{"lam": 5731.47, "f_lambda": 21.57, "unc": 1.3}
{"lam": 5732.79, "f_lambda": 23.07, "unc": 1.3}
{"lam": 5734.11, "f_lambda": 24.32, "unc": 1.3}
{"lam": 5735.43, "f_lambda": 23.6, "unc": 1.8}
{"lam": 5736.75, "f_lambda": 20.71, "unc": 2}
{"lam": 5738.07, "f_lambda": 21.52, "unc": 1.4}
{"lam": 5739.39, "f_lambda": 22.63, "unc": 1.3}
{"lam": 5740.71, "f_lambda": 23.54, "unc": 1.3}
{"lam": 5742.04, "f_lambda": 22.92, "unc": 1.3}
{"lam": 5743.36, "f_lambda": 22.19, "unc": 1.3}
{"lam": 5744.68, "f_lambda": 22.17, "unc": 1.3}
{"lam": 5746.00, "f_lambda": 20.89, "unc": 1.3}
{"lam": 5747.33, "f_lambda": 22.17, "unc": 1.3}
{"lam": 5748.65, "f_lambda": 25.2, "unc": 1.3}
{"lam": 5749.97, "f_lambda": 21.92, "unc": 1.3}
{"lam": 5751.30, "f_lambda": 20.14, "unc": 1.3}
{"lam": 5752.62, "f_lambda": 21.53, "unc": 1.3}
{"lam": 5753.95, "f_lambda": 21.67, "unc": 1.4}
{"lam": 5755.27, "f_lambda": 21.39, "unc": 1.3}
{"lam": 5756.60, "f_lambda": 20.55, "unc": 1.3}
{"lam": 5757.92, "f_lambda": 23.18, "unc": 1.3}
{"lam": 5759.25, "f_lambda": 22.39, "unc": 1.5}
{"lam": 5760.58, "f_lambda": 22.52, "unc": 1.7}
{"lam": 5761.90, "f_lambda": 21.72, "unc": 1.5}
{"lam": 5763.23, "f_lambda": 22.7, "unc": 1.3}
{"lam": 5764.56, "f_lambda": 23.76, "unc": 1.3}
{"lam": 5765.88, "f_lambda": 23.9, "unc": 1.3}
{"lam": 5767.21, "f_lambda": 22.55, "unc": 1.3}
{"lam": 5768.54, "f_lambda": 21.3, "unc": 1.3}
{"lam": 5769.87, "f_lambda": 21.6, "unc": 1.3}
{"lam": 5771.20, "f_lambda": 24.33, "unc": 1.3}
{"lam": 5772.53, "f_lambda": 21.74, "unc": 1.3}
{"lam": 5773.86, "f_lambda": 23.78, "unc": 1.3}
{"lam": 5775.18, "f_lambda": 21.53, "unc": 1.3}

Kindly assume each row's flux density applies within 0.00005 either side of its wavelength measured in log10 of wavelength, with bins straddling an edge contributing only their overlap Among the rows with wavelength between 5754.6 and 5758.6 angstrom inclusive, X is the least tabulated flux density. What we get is 20.55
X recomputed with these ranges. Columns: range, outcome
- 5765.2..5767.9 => 22.55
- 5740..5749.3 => 20.89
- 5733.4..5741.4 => 20.71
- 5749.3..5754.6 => 20.14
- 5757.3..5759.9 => 22.39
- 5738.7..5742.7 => 22.63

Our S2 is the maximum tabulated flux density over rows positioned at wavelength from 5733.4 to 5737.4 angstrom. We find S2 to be 24.32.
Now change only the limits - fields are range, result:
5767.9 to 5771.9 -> 24.33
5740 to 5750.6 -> 25.2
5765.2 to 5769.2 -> 23.9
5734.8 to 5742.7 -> 23.6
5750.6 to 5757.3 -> 21.67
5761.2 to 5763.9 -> 22.7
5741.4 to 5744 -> 22.92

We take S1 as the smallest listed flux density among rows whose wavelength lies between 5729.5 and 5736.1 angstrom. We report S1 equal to 21.57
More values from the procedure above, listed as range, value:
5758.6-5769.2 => 21.3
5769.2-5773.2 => 21.6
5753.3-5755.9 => 21.39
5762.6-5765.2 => 22.7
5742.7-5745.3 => 22.17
